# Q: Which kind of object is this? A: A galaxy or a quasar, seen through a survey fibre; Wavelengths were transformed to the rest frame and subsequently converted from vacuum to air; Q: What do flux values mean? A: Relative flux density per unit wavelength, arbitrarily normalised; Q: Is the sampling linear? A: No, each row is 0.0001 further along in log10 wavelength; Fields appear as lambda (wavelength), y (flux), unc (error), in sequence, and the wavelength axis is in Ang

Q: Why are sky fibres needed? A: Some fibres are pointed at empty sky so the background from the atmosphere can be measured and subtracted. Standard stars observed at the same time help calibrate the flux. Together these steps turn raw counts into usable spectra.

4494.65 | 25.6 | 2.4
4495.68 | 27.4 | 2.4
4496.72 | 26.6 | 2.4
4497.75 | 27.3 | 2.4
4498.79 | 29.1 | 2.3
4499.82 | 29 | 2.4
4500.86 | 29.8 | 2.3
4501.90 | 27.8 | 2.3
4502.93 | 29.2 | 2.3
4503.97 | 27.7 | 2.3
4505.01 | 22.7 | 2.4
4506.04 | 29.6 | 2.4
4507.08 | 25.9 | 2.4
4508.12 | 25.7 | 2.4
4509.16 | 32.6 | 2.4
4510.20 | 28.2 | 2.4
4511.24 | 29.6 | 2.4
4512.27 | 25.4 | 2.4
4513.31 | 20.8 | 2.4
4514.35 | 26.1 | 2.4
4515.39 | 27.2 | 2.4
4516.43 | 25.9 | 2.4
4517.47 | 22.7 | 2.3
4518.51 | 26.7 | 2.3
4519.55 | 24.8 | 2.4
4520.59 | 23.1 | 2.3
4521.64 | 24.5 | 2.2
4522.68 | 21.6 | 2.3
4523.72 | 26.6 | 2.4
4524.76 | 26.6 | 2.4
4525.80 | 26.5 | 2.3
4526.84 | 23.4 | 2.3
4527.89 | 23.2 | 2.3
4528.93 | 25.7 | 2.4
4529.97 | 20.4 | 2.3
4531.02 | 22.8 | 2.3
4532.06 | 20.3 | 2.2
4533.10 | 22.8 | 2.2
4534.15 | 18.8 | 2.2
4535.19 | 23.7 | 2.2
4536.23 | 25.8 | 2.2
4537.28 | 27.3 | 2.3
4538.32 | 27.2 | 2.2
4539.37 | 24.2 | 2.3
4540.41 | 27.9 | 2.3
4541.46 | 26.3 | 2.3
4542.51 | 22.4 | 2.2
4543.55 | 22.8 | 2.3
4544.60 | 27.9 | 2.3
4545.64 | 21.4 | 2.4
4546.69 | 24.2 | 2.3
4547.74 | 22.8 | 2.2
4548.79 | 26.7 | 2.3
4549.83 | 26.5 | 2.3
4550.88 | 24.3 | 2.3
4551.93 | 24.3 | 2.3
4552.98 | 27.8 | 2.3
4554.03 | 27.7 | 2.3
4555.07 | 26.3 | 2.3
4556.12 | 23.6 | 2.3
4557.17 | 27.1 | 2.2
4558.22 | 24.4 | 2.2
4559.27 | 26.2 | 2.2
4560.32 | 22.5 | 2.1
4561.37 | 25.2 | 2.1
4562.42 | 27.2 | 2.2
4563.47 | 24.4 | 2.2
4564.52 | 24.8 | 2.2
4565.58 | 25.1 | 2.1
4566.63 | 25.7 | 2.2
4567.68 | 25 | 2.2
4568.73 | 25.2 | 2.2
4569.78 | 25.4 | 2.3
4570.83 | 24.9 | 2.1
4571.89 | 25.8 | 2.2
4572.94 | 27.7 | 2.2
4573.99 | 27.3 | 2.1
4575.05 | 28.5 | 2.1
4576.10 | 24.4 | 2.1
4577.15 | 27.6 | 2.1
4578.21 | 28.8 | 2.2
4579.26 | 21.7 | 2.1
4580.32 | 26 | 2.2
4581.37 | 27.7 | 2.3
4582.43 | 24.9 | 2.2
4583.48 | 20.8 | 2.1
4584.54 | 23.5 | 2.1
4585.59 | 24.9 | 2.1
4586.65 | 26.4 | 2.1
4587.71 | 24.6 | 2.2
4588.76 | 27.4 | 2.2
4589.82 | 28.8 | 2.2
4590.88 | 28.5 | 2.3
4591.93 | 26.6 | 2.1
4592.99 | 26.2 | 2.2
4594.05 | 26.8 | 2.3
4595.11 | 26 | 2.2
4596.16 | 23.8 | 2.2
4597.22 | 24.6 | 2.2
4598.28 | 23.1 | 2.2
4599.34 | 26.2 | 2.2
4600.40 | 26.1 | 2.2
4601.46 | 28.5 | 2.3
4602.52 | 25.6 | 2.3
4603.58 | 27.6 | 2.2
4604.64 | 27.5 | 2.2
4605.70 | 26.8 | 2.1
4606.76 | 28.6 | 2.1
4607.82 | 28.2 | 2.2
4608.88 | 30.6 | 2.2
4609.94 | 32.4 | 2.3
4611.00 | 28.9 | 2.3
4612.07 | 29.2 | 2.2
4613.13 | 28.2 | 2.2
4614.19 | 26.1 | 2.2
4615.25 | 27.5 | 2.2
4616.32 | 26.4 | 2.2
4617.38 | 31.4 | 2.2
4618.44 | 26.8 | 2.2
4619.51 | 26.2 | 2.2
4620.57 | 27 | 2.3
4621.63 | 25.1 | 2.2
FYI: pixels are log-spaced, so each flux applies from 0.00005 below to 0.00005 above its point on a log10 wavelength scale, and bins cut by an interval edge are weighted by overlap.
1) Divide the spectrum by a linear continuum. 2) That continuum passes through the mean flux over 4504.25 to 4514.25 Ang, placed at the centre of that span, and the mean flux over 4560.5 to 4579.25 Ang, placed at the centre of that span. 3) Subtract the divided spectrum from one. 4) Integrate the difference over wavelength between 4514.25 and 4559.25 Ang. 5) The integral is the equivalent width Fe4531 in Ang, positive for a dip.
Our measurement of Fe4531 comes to 2.78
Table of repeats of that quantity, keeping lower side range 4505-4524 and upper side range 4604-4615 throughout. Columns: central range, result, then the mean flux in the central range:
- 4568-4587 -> 1.4 Ang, 25.6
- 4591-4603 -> 1.0 Ang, 25.9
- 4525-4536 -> 1.4 Ang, 22.9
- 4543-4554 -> 0.8 Ang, 25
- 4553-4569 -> 1.0 Ang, 25.4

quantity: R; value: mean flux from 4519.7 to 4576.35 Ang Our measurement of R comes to 24.9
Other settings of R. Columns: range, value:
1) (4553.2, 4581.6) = 25.8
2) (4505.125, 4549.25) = 24.9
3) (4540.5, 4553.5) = 24.9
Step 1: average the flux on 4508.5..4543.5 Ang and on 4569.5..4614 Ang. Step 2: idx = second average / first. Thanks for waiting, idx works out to 1.07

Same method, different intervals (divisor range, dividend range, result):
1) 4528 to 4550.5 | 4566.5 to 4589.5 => 1.06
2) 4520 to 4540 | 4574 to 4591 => 1.08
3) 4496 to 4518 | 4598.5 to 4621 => 1.03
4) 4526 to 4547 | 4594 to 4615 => 1.14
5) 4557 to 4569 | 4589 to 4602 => 1.04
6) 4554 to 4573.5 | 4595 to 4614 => 1.07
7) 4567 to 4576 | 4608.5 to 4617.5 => 1.10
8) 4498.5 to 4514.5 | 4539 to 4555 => 0.92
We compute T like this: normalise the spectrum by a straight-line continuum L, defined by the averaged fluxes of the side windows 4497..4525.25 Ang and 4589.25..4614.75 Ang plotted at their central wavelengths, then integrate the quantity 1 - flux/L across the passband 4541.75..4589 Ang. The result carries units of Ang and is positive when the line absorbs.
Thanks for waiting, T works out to 2.91 Ang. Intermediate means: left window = 26.5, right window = 27.3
